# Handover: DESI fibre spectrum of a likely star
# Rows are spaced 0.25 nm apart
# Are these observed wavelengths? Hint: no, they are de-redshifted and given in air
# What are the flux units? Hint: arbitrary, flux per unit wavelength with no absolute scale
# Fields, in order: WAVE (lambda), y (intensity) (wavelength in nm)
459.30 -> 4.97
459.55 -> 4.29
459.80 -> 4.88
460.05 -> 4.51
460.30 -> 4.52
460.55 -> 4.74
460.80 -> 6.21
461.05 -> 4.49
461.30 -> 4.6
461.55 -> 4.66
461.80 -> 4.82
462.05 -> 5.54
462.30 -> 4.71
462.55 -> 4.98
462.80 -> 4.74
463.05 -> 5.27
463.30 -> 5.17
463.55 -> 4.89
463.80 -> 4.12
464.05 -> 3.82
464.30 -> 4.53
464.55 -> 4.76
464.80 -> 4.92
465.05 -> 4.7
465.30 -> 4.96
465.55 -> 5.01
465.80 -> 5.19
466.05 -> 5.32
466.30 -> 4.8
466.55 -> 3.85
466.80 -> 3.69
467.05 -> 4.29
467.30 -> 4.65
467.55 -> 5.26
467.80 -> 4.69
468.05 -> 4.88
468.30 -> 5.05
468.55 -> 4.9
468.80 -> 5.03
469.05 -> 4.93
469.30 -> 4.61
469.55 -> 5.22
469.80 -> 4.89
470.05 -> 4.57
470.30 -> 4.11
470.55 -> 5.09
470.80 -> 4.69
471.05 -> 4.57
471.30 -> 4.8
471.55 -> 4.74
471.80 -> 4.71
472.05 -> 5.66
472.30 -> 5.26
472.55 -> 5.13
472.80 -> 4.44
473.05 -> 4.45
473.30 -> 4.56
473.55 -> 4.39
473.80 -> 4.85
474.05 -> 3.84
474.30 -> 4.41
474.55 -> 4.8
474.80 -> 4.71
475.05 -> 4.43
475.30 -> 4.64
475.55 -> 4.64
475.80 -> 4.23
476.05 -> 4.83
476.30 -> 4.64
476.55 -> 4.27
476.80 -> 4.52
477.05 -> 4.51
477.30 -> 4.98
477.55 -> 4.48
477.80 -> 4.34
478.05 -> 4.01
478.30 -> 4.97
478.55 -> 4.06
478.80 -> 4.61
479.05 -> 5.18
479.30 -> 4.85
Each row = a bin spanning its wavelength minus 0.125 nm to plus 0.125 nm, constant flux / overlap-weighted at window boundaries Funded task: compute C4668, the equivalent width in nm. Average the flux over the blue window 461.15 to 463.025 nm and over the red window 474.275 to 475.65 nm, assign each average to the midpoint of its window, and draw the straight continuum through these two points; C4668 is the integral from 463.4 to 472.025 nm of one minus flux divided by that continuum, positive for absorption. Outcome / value 0.07 nm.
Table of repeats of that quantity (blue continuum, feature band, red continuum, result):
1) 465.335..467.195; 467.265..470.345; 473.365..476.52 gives -0.179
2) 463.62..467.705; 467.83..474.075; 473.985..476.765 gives -0.312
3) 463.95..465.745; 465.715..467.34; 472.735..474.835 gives 0.050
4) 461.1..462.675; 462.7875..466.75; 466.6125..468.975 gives 0.042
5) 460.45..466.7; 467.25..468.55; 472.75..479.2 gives -0.054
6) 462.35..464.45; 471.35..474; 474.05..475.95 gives -0.143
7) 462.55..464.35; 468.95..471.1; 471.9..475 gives -0.024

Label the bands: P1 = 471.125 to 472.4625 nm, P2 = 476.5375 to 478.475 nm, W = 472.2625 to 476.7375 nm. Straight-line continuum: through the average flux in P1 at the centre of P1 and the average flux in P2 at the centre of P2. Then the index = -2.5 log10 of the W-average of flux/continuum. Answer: 0.05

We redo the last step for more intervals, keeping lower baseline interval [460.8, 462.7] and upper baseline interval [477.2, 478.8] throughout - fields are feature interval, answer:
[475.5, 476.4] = -0.011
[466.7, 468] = 0.049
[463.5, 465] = 0.082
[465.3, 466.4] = -0.058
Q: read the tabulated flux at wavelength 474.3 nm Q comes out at 4.41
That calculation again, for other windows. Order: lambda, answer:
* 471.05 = 4.57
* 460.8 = 6.21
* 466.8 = 3.69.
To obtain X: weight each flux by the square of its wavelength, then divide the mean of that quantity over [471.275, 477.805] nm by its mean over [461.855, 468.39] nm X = 1.02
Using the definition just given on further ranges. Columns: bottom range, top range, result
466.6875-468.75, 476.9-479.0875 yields 1.01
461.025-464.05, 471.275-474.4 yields 1.02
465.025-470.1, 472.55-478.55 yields 0.98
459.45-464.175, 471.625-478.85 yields 1.02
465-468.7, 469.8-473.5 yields 1.02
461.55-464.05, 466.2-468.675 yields 0.97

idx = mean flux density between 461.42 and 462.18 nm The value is 5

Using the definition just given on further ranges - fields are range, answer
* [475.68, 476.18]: 4.53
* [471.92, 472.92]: 5.12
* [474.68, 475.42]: 4.59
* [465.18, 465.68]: 4.99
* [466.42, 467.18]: 3.95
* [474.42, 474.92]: 4.75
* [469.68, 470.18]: 4.72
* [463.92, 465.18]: 4.55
